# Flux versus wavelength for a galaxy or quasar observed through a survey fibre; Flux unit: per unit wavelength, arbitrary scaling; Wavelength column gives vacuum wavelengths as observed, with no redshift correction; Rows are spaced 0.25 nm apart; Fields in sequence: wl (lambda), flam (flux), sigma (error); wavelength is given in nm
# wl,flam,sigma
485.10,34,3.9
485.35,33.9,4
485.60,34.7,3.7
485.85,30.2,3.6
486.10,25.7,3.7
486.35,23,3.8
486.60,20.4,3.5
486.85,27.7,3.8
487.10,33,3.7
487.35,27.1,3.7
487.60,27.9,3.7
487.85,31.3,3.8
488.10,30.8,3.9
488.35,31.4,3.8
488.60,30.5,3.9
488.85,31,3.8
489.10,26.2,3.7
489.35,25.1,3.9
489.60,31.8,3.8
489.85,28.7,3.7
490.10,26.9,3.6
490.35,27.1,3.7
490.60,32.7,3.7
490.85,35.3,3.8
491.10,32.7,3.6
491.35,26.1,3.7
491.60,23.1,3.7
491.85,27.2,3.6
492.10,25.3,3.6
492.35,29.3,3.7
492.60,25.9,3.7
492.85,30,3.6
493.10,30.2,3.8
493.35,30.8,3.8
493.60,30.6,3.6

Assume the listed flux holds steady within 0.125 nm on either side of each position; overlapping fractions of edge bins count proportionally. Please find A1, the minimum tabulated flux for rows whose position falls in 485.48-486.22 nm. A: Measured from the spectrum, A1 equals 25.7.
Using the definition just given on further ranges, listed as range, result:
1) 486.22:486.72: 20.4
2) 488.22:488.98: 30.5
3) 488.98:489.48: 25.1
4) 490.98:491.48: 26.1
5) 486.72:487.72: 27.1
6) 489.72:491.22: 26.9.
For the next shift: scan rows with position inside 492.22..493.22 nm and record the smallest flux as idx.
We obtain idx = 25.9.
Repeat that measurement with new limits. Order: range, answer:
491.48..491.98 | 23.1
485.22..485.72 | 33.9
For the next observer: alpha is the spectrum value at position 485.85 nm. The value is 30.2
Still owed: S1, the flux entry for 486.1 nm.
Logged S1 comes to 25.7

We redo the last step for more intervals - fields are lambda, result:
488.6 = 30.5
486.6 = 20.4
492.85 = 30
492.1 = 25.3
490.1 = 26.9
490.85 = 35.3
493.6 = 30.6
